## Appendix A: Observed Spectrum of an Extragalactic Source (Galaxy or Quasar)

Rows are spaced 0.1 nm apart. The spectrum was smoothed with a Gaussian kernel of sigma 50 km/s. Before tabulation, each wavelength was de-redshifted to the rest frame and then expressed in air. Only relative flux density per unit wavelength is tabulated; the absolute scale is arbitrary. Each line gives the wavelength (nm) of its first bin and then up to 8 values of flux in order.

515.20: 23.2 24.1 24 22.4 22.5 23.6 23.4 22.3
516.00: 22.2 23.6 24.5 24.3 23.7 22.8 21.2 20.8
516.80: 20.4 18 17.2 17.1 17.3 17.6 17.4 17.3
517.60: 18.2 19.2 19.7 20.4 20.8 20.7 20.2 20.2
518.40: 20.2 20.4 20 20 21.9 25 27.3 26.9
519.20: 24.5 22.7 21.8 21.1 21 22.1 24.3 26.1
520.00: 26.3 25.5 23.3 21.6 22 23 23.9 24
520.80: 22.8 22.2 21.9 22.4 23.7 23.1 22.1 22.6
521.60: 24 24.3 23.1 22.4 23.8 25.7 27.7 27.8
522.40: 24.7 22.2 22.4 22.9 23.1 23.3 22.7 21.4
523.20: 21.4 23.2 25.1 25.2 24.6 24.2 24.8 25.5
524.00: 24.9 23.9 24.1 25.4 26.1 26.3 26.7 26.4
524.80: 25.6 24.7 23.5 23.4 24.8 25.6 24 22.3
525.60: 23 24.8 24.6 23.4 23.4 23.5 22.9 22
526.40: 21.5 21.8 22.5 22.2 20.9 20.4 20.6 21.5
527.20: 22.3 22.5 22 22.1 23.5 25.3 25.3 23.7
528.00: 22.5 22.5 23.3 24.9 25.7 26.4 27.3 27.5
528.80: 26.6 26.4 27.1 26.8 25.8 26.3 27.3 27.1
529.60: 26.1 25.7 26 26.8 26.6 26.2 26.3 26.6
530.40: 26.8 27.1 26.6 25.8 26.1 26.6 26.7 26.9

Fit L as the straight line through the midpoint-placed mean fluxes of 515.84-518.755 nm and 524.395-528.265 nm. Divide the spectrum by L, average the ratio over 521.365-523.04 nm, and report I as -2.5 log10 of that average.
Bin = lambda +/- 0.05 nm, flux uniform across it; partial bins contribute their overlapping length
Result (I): -0.088 mag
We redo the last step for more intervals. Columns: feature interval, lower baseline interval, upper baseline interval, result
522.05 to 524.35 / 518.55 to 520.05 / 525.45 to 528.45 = -0.05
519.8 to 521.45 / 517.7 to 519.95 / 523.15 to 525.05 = -0.02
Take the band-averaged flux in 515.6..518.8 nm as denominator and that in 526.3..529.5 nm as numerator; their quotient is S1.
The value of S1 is 1.2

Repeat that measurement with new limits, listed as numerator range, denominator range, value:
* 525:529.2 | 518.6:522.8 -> 1.01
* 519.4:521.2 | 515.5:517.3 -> 1.08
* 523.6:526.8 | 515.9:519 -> 1.17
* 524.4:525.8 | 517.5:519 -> 1.20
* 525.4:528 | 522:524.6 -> 0.93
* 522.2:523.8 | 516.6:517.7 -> 1.30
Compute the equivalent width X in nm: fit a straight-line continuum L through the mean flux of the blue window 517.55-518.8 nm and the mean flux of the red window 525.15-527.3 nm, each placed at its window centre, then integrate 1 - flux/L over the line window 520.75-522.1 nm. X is -0.12 nm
